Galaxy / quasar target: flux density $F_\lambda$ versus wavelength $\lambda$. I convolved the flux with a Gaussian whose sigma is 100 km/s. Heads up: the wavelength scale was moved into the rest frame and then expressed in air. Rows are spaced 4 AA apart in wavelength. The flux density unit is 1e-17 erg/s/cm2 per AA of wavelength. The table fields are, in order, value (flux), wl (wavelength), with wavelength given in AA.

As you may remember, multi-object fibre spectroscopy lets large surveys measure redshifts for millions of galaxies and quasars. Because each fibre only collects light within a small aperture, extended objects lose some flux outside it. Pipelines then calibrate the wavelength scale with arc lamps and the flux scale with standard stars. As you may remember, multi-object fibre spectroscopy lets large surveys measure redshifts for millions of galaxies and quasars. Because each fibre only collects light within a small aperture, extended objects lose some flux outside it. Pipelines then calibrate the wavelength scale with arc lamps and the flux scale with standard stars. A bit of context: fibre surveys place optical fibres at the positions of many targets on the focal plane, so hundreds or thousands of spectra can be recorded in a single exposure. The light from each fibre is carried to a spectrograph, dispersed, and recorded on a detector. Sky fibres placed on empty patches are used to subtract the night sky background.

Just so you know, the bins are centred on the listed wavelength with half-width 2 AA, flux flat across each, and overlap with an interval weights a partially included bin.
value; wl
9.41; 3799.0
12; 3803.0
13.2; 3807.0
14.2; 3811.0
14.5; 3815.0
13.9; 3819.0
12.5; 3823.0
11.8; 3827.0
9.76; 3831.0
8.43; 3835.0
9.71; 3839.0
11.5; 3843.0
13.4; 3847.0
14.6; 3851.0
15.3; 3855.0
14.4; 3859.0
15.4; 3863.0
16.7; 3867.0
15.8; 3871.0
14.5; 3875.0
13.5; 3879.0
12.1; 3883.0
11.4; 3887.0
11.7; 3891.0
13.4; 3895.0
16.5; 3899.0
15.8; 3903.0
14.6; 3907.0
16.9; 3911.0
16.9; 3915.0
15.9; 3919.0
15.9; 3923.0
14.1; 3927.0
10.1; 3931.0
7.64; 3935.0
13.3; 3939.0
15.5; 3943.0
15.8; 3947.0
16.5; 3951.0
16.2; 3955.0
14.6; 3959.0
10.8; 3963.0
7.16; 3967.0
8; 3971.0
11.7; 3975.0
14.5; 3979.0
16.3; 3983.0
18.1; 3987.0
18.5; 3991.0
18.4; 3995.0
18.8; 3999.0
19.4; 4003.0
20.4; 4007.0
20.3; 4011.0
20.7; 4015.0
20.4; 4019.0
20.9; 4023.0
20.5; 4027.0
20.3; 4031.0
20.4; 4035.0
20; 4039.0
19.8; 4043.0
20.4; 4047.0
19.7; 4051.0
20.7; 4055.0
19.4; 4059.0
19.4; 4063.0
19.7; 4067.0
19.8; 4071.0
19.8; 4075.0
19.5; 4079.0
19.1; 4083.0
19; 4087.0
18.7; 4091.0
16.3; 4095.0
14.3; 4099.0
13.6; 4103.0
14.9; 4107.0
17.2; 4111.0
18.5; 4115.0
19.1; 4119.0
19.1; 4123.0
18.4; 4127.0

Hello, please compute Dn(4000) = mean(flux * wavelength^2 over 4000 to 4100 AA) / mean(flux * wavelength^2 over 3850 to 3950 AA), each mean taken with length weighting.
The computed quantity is 1.47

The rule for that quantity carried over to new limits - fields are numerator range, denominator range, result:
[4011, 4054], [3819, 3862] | 1.82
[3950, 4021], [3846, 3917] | 1.17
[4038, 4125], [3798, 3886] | 1.60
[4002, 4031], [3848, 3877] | 1.45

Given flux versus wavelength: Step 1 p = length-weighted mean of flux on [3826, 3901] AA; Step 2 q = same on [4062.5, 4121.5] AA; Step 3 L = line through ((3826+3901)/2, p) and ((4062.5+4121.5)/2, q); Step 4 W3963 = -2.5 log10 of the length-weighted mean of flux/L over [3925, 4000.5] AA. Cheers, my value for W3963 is 0.10 mag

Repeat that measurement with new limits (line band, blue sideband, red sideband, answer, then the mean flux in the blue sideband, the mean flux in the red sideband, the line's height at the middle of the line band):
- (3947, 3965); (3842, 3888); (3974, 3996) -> 0.082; 14.2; 16.4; 15.8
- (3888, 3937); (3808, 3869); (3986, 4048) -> 0.129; 13.1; 19.8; 15.9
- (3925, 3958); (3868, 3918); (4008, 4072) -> 0.198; 14.5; 20.2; 16.4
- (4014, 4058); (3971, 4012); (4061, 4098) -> -0.131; 17.1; 18.9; 18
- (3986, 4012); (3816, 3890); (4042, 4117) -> -0.160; 13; 18.4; 16.5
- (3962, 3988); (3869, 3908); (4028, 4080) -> 0.368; 13.9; 19.9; 17.1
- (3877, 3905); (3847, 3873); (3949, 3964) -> 0.121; 15.2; 14.8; 15.1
